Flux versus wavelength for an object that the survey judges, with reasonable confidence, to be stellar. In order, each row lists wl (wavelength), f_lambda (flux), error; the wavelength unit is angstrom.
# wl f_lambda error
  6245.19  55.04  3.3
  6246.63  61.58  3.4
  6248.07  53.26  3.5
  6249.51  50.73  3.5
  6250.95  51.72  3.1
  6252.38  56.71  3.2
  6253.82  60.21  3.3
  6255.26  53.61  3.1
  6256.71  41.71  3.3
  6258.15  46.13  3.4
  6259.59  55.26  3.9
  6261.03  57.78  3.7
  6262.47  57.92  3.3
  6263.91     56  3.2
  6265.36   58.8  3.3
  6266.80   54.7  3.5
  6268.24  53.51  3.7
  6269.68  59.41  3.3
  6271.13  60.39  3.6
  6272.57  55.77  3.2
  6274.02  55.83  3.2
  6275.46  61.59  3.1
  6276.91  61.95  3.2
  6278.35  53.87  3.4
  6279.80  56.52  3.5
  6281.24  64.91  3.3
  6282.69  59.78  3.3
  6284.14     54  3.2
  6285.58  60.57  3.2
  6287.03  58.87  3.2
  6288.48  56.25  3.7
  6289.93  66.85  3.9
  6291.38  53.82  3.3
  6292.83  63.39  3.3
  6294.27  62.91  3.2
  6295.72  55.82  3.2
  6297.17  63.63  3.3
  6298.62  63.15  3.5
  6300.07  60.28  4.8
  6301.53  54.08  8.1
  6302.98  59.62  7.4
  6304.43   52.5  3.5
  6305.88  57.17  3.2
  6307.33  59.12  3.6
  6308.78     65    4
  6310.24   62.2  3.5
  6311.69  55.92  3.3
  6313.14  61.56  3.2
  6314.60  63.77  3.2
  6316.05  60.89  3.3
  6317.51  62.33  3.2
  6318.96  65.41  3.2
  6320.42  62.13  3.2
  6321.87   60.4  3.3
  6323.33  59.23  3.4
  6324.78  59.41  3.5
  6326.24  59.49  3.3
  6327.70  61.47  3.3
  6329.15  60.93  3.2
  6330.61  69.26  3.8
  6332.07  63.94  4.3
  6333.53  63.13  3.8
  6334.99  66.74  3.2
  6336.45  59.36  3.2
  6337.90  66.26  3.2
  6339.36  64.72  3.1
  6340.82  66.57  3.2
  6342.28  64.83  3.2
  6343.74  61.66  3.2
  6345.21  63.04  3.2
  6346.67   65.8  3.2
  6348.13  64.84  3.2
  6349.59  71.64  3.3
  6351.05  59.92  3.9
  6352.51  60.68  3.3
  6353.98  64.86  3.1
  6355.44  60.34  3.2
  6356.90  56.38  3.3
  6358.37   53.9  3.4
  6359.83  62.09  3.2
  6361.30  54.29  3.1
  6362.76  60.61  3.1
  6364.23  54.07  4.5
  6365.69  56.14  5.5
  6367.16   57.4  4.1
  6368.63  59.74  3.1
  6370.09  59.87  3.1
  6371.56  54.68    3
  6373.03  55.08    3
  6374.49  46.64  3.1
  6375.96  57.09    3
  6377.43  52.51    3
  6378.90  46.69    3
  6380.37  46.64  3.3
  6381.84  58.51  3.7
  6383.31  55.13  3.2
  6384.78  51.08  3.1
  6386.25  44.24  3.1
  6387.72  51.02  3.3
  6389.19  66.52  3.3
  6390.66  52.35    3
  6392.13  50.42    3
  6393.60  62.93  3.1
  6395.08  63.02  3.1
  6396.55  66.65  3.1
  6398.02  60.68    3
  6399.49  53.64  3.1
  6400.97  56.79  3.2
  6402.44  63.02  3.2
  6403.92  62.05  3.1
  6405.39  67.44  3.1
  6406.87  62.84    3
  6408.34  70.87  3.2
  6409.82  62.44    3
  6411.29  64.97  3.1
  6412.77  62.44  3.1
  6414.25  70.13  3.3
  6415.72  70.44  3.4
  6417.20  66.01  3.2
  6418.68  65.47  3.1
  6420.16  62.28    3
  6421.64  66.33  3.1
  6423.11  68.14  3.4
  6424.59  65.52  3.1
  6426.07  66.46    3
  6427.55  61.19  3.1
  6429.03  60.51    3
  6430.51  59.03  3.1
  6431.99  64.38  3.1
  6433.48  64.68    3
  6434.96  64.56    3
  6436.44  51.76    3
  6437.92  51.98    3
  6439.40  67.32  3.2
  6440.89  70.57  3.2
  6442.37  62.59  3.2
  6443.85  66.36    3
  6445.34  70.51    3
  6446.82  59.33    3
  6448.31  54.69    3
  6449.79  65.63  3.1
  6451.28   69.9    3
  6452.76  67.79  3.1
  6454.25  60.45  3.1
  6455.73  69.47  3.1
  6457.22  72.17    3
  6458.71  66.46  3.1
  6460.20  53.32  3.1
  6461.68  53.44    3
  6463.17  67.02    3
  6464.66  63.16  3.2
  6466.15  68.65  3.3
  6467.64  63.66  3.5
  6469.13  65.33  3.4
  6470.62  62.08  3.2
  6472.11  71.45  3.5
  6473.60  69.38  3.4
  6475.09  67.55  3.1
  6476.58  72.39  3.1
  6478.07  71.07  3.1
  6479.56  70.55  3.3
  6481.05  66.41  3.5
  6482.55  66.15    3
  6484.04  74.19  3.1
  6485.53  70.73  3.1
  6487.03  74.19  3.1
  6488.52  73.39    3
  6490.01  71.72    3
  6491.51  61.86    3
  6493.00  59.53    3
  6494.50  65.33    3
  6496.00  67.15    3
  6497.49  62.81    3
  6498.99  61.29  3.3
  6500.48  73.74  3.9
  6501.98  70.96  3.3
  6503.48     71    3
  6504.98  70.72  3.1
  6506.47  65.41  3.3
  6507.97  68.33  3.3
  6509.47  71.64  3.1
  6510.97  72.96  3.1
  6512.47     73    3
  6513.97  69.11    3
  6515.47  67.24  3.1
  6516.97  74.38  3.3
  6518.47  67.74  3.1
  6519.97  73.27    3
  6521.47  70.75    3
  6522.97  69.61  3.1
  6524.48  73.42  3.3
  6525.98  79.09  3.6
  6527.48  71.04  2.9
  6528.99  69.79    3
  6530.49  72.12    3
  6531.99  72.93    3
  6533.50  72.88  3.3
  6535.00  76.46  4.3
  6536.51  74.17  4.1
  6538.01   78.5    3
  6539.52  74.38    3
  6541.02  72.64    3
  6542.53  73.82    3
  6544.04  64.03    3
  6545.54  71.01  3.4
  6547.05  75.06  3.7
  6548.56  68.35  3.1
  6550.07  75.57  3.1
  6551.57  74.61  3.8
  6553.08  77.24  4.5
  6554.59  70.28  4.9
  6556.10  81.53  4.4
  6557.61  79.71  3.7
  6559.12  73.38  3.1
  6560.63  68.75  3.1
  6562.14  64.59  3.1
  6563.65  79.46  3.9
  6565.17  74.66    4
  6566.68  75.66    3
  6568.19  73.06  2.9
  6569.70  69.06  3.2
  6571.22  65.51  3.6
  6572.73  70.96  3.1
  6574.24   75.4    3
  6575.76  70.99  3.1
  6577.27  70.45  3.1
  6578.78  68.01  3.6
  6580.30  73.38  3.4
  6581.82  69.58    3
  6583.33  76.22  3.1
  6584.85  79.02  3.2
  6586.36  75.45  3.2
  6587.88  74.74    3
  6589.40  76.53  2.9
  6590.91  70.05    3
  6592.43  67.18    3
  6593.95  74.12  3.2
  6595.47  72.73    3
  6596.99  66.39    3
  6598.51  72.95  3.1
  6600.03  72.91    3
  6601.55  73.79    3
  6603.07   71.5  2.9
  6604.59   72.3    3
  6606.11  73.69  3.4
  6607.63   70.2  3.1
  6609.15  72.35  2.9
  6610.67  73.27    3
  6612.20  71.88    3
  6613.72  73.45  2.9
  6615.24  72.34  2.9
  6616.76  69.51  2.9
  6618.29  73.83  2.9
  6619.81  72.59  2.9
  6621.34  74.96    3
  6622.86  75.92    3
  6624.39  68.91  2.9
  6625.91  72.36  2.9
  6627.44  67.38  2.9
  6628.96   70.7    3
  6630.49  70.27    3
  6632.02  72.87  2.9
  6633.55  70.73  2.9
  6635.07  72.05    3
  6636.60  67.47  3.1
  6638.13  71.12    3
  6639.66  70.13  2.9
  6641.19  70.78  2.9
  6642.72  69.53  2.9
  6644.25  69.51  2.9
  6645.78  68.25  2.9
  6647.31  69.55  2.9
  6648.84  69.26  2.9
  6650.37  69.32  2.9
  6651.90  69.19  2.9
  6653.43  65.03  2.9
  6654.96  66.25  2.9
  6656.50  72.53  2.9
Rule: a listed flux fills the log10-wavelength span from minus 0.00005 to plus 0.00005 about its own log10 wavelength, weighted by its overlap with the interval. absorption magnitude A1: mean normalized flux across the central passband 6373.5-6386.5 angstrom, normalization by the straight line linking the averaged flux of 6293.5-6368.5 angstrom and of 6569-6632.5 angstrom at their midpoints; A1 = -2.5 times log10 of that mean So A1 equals 0.23 mag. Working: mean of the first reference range 61.2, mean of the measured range 51.3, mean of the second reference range 72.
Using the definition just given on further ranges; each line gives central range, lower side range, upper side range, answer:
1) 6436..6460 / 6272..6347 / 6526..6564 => 0.068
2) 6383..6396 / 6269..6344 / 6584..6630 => 0.157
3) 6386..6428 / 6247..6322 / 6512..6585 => 0.040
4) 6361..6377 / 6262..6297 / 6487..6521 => 0.123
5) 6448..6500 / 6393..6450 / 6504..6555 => 0.020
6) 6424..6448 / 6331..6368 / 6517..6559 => 0.073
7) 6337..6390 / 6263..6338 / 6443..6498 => 0.074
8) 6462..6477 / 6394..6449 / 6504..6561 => 0.013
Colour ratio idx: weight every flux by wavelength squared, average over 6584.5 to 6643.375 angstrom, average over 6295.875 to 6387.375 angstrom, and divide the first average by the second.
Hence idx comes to 1.32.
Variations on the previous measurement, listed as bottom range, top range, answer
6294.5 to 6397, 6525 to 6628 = 1.32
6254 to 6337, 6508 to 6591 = 1.33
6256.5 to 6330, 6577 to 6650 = 1.35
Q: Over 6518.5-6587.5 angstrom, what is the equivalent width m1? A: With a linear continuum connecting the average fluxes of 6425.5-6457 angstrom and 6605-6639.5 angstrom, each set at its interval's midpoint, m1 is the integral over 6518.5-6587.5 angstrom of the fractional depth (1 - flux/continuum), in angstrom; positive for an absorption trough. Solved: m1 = -4.48 angstrom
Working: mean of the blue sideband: 63.4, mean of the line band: 73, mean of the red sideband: 71.7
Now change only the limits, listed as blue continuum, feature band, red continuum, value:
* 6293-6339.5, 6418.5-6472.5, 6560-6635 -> 2.0 angstrom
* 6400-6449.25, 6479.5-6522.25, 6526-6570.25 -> 0.3 angstrom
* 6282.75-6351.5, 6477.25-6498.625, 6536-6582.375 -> 0.4 angstrom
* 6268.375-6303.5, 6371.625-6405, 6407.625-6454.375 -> 3.8 angstrom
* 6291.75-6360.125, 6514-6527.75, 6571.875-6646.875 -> -0.6 angstrom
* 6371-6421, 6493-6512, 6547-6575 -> 0.0 angstrom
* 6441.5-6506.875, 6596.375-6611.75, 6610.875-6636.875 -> -0.2 angstrom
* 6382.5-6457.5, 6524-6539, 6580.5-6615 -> -1.1 angstrom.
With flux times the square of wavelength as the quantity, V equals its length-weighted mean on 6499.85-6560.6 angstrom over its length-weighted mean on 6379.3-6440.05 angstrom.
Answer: 1.23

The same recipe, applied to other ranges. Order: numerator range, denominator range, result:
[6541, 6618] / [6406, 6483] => 1.16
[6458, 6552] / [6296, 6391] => 1.23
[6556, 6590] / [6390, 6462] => 1.21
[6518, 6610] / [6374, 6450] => 1.26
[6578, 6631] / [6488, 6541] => 1.05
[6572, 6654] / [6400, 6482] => 1.17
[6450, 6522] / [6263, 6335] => 1.20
